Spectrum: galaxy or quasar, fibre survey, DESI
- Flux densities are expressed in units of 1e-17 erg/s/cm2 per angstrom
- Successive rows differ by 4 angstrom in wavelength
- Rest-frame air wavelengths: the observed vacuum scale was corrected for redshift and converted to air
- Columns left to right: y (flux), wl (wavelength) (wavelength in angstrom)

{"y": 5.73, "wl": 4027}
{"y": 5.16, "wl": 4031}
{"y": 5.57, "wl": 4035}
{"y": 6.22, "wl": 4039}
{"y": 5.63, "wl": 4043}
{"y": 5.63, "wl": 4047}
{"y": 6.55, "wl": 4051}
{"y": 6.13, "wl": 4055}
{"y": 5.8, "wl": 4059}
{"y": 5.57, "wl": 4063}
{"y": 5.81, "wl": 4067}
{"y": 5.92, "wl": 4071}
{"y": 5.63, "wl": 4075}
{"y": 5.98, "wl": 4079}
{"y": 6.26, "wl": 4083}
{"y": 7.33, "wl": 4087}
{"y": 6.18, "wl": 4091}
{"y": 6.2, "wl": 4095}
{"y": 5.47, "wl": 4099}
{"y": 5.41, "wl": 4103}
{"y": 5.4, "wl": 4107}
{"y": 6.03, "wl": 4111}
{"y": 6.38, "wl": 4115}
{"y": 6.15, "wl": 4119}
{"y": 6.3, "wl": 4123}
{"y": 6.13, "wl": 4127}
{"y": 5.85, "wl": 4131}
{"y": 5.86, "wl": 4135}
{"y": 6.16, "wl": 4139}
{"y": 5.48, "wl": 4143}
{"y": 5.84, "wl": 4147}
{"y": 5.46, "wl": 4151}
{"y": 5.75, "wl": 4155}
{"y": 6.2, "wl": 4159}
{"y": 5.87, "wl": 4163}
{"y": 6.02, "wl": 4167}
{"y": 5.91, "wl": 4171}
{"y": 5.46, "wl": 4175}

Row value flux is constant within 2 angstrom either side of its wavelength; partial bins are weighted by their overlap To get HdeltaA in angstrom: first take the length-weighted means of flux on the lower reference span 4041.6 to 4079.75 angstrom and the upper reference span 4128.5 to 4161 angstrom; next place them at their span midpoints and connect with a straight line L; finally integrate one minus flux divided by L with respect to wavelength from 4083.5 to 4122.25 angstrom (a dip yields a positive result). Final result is -1.5 angstrom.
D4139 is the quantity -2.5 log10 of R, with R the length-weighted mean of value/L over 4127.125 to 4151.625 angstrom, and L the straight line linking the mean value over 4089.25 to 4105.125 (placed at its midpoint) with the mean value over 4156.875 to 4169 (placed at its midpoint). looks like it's 0.02 mag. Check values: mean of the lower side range 5.81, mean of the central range 5.82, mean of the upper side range 6.03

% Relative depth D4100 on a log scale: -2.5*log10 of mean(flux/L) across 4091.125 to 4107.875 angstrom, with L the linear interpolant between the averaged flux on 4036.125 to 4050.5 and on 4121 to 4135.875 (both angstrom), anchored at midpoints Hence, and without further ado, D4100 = 0.05 mag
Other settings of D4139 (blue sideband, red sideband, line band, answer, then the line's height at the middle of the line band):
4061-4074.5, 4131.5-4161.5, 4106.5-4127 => -0.06 mag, 5.8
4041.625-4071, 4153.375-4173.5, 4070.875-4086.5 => -0.03 mag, 5.89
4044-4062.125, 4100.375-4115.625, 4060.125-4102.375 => -0.03 mag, 5.86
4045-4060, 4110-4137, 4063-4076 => 0.05 mag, 6.06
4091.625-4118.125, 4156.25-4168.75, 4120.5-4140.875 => -0.03 mag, 5.92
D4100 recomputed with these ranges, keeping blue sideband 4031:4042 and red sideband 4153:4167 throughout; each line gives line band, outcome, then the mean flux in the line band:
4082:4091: -0.155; 6.72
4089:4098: -0.050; 6.11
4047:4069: -0.031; 5.94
